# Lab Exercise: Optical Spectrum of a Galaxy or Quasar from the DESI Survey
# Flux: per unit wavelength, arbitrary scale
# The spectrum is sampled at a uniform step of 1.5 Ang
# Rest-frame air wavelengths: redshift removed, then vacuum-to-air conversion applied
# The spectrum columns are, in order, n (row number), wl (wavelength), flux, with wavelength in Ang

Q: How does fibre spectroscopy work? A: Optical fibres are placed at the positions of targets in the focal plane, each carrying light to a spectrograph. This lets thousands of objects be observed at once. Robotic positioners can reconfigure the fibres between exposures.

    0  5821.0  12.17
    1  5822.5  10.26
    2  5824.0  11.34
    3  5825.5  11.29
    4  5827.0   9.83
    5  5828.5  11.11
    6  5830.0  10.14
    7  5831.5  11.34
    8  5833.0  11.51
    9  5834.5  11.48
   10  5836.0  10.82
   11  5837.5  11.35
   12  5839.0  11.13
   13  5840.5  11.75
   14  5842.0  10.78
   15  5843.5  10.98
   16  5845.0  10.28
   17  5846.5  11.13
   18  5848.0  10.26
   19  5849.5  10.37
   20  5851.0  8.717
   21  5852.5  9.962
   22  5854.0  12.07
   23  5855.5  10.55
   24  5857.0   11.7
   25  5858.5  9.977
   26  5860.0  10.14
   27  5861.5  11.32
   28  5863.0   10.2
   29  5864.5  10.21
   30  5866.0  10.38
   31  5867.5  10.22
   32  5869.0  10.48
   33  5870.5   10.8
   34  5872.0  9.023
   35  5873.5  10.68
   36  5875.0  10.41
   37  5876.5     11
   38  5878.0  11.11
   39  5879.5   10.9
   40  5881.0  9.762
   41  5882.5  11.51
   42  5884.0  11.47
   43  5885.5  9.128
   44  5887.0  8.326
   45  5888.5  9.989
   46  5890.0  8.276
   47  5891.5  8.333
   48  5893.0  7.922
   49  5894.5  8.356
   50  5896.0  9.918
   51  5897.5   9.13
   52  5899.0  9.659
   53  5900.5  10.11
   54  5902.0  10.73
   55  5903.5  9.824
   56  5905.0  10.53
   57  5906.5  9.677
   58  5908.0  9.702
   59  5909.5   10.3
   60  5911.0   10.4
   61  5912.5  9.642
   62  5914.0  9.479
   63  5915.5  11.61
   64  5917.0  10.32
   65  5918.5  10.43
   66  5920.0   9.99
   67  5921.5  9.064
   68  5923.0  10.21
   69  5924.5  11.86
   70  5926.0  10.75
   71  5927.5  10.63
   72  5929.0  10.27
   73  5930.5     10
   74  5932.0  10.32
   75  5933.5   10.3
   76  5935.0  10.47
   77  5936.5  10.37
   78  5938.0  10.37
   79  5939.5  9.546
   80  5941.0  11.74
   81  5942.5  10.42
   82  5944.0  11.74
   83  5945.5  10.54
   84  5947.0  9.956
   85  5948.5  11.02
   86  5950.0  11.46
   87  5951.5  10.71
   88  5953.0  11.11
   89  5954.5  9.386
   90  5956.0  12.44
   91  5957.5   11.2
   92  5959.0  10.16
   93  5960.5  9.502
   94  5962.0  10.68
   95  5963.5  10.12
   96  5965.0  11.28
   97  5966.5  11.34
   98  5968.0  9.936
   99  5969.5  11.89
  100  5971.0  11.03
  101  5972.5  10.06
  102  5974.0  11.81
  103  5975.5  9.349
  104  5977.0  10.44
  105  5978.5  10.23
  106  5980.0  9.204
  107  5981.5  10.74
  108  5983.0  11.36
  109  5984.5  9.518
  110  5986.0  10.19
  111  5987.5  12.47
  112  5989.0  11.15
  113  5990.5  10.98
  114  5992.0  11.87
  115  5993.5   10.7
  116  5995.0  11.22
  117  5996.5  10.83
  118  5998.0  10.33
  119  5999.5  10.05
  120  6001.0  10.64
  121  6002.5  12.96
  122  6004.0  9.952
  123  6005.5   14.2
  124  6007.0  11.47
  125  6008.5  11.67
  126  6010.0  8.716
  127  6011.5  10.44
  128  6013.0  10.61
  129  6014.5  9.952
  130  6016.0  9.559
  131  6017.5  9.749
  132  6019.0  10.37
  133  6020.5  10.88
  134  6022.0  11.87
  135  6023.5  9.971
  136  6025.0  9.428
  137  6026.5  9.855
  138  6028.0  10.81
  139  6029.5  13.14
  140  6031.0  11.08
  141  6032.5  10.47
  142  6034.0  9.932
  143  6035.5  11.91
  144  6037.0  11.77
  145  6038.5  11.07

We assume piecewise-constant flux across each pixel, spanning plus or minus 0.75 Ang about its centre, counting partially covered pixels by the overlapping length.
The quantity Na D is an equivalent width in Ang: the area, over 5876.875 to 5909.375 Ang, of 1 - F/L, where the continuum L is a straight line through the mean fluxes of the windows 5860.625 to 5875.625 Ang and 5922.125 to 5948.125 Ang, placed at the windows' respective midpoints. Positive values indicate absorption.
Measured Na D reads 2.1 Ang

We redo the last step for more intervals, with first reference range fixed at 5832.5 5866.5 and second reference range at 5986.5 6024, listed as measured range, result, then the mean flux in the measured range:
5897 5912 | 1.09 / 10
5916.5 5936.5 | 0.86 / 10.4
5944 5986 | 0.93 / 10.6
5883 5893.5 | 1.59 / 9.15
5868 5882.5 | 0.34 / 10.5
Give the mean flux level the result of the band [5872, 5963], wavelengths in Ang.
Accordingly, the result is 10.2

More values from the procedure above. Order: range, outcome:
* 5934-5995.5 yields 10.7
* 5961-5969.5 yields 10.7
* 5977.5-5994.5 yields 10.8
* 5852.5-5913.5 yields 10.1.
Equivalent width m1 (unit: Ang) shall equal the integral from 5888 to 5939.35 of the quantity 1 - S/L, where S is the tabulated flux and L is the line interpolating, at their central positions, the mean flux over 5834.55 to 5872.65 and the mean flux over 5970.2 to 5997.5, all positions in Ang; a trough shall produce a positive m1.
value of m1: 3.4 Ang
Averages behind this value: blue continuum 10.6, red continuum 10.7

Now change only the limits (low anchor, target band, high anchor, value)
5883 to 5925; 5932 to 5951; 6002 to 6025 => -0.98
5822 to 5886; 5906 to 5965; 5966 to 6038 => 1.48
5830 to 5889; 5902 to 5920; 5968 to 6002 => 0.78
